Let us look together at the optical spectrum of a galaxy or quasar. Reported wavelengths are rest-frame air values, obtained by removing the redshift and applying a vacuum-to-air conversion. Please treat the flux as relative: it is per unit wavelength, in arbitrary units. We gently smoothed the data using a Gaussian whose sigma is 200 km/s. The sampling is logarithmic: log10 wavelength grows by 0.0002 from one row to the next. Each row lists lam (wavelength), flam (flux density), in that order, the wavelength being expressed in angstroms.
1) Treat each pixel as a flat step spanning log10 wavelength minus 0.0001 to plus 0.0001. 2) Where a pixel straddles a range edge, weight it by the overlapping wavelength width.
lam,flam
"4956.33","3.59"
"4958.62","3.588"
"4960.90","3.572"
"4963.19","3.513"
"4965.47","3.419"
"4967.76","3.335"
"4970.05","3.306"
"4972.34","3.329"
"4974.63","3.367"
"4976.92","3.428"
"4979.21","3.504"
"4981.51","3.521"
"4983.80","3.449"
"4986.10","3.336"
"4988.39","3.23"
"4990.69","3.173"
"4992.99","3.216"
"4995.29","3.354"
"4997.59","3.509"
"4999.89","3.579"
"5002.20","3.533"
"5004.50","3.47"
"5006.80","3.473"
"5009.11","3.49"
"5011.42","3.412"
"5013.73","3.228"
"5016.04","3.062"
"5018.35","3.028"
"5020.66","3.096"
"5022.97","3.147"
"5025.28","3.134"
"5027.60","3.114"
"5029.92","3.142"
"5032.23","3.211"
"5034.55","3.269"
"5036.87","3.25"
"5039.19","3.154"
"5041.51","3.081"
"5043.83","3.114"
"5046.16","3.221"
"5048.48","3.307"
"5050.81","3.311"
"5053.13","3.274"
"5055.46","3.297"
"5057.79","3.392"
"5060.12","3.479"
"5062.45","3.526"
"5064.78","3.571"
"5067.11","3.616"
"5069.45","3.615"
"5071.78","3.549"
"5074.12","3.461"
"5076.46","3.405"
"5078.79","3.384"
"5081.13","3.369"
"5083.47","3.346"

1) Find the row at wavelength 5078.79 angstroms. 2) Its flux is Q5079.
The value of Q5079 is 3.384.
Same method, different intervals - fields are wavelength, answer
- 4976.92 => 3.428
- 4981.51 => 3.521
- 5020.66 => 3.096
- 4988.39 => 3.23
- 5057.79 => 3.392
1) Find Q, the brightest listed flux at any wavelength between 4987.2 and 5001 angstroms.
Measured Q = 3.579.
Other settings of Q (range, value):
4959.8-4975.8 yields 3.572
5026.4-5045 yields 3.269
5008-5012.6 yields 3.49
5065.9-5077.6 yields 3.616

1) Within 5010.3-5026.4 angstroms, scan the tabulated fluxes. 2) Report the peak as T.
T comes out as 3.412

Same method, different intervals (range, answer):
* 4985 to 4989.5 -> 3.336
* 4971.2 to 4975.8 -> 3.367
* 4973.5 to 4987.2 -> 3.521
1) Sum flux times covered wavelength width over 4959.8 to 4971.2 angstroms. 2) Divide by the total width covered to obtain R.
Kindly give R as 3.43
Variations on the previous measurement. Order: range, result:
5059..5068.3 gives 3.55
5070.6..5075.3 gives 3.5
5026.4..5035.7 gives 3.18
